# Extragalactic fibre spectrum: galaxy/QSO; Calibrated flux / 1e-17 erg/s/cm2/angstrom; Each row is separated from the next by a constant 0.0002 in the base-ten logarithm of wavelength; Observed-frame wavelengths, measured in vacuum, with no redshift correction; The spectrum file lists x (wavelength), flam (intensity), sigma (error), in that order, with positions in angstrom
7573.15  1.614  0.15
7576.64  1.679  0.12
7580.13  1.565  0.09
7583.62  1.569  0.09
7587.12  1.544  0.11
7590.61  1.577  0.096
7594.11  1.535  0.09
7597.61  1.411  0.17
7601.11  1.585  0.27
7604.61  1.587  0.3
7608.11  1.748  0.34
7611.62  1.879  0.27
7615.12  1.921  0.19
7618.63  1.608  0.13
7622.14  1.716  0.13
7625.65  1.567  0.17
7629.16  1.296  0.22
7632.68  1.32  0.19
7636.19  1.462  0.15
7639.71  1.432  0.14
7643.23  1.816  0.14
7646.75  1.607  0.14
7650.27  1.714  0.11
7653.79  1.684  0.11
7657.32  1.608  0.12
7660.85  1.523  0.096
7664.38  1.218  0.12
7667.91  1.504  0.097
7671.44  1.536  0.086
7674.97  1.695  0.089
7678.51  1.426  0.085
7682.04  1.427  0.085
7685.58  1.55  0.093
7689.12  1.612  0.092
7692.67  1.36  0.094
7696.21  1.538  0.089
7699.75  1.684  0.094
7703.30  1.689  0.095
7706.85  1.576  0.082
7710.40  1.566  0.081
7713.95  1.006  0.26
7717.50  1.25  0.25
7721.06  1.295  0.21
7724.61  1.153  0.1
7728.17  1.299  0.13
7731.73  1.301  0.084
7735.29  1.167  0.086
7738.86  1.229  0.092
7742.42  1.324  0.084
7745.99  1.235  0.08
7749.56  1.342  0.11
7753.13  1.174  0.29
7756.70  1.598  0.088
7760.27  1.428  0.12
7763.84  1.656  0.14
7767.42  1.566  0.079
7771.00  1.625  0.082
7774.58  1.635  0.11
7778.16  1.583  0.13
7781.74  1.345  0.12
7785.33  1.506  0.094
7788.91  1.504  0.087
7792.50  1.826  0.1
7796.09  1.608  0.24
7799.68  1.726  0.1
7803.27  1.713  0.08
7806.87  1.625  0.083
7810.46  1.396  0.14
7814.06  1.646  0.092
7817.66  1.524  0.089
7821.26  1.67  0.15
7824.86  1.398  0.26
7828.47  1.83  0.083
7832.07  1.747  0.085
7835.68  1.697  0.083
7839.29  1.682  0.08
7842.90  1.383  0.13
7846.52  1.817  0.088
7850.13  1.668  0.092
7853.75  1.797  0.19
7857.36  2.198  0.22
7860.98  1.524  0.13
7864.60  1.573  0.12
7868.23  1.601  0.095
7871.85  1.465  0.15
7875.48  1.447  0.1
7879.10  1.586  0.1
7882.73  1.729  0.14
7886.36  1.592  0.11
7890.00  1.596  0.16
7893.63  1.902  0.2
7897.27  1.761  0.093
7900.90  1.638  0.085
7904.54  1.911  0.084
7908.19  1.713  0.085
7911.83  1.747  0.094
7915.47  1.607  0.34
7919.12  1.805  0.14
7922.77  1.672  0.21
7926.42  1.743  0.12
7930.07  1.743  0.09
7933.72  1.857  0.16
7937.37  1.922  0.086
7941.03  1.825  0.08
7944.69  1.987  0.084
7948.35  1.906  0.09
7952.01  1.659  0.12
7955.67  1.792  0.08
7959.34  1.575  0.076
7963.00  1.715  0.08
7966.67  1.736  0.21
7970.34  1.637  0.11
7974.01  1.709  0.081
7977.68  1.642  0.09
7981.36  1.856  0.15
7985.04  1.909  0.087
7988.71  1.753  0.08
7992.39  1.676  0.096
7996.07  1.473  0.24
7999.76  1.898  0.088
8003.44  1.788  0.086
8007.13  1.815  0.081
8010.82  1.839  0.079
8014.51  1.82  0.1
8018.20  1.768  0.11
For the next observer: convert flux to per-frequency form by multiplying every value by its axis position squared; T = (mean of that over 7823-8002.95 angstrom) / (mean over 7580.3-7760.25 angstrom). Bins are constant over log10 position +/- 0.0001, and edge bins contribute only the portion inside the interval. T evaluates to 1.23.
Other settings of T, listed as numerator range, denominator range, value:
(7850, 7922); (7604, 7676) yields 1.13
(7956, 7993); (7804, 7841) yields 1.10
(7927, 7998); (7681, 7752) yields 1.36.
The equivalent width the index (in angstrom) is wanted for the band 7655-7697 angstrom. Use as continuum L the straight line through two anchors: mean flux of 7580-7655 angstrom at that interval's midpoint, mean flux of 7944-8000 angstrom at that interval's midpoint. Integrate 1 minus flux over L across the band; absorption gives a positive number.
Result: 3.1 angstrom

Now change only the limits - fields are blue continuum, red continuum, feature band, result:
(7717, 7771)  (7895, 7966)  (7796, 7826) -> -1.93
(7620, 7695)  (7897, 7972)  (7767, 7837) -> 1.71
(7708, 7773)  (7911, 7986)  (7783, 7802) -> -2.30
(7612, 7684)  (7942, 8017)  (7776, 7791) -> 1.34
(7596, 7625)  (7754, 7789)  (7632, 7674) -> 2.50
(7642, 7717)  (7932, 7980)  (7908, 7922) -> 0.14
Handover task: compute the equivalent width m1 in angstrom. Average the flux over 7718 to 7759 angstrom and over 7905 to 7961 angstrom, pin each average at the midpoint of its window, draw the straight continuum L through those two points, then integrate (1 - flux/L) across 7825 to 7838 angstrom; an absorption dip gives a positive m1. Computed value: -1.6 angstrom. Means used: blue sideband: 1.28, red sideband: 1.77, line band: 1.71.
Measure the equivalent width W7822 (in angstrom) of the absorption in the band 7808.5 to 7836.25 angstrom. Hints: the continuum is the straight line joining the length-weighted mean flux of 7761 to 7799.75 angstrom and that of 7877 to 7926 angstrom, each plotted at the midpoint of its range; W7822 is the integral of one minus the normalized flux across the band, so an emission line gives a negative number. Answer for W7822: 0.36 angstrom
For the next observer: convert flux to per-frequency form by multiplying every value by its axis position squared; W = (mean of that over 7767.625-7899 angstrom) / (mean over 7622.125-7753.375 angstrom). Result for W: 1.18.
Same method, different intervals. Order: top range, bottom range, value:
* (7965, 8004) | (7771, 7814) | 1.14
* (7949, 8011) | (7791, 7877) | 1.09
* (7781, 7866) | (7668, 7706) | 1.10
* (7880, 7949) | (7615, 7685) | 1.22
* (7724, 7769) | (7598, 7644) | 0.87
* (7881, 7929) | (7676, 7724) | 1.25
